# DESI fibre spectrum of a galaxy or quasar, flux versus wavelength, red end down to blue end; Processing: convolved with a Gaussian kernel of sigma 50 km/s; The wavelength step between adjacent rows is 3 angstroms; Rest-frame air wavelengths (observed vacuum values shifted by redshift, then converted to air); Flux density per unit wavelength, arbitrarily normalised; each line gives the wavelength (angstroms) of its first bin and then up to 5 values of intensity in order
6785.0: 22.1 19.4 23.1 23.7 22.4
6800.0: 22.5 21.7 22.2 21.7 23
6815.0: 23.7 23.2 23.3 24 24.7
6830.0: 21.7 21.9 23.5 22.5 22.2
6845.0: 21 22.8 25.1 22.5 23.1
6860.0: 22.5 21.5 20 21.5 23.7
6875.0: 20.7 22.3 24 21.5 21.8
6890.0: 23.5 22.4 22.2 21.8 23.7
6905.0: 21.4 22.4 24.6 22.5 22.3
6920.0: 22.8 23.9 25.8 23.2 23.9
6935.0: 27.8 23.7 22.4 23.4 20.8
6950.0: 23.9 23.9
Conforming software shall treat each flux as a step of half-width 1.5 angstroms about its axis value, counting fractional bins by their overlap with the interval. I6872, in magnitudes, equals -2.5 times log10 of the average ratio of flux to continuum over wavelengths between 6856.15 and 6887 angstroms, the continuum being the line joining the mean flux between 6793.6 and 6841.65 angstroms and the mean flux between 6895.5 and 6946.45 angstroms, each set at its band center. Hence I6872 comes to 0.05 mag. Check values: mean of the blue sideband 22.8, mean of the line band 22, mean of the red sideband 23.4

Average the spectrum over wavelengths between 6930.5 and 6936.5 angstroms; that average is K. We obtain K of 25.8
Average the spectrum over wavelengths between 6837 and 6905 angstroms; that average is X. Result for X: 22.4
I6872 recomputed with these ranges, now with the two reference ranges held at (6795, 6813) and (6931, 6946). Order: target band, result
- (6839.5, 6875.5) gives 0.04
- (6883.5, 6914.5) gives 0.05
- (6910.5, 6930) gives 0.02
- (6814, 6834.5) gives -0.03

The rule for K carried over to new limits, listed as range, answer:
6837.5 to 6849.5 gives 22.1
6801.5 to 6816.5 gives 22.5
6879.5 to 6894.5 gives 22.6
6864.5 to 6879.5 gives 21.6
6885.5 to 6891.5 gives 22.7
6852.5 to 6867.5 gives 21.9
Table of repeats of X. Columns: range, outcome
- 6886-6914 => 22.7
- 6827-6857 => 22.7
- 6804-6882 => 22.6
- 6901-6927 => 23.2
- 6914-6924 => 22.9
